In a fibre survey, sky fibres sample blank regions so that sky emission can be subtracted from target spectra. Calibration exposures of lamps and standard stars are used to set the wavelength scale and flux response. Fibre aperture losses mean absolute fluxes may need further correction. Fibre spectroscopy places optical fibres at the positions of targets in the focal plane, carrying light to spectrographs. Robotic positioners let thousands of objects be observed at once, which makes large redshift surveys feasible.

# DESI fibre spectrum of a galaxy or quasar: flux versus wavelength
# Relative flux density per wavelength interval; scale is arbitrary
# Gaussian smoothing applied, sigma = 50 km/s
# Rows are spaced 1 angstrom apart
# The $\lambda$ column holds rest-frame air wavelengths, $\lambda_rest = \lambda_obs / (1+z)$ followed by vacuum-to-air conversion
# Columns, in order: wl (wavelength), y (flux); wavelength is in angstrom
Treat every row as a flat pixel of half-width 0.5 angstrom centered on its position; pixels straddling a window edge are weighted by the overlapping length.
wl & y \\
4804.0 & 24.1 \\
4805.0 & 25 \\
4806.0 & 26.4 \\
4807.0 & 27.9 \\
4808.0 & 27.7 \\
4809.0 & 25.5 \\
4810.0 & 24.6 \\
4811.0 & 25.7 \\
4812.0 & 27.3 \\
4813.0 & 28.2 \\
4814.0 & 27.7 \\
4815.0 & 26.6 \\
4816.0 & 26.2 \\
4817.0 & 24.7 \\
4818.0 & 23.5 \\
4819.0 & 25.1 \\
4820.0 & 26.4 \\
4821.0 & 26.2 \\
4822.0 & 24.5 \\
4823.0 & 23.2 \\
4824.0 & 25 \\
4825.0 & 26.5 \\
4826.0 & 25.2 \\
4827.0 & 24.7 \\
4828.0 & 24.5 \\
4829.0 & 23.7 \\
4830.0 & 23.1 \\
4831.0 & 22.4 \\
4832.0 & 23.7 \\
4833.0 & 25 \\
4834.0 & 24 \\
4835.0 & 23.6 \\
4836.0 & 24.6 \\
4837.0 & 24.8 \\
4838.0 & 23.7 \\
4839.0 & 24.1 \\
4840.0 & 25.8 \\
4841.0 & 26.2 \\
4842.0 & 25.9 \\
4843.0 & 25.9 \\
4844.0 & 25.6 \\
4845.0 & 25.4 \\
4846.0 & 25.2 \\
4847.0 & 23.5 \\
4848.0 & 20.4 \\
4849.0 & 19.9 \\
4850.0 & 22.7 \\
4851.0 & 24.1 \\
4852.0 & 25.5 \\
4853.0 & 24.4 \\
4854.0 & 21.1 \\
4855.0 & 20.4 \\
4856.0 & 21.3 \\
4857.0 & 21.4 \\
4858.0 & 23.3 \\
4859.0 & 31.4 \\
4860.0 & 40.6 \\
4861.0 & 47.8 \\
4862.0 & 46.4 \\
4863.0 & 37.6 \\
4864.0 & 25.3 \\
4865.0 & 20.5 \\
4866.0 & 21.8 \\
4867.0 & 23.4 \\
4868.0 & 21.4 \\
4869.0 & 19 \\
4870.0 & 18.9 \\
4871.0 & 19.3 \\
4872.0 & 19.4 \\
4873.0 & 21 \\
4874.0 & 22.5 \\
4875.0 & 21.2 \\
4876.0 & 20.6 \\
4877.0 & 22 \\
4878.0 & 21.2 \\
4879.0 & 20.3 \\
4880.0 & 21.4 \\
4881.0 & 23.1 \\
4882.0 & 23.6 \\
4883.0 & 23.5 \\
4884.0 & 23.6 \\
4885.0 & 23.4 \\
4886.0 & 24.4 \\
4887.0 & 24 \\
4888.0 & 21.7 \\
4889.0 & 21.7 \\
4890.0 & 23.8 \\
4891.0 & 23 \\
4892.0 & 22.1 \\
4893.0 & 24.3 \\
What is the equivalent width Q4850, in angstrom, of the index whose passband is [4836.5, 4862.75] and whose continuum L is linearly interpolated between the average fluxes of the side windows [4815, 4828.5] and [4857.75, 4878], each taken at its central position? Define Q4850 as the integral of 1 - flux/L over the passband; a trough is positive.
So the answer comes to -0.8 angstrom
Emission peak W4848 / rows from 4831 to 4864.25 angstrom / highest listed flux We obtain 47.8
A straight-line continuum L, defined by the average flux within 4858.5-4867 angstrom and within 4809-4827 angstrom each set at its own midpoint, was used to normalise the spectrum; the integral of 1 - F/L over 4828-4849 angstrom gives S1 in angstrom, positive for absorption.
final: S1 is 3.5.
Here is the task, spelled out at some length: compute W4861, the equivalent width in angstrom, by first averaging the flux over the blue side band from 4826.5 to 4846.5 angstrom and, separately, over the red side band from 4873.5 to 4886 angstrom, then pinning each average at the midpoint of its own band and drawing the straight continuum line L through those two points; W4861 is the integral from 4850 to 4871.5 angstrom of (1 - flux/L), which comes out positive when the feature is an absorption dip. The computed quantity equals -2.8 angstrom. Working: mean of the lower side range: 24.6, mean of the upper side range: 22.3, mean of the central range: 26.3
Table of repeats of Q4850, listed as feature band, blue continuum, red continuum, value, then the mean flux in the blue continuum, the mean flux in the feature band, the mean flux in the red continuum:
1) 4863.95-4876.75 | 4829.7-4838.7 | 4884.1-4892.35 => 1.3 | 23.9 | 21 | 23.1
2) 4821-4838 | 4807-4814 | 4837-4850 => 0.6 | 26.7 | 24.3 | 24.3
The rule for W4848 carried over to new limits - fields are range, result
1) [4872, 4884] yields 23.6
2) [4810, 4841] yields 28.2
